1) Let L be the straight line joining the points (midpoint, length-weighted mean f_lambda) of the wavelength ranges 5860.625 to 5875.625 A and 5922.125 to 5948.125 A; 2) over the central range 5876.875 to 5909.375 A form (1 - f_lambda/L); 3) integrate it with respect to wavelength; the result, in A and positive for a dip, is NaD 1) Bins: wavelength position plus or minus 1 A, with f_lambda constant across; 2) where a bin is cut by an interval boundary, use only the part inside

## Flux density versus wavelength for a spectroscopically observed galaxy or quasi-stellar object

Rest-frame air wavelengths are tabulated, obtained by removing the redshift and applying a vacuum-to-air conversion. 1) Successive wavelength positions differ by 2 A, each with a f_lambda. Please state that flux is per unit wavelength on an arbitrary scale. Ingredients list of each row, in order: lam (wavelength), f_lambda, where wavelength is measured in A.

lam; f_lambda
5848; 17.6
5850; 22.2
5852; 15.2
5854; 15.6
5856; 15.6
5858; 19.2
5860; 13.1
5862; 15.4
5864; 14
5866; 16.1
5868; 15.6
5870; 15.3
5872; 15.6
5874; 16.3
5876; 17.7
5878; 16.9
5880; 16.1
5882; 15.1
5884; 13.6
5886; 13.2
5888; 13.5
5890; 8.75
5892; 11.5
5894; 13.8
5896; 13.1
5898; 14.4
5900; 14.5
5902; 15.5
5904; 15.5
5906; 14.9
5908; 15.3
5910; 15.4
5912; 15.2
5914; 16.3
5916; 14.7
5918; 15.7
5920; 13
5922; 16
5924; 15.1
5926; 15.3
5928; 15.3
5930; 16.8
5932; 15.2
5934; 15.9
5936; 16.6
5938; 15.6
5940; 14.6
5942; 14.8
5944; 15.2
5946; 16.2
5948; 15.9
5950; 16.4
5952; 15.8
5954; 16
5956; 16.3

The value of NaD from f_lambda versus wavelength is 2.9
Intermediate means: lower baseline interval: 15.5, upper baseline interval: 15.6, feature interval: 14.1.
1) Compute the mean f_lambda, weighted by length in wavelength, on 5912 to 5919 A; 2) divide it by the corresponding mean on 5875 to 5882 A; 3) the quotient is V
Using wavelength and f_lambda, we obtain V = 0.93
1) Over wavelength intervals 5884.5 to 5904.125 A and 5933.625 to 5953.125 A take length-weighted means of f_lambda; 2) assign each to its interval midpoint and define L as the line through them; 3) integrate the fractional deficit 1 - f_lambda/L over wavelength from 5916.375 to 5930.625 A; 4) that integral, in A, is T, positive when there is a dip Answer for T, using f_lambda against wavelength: -0.5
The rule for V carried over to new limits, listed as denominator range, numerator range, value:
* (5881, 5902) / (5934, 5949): 1.18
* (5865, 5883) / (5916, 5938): 0.96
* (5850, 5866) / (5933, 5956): 0.99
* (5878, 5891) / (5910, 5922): 1.11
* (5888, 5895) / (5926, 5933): 1.35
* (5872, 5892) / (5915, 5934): 1.06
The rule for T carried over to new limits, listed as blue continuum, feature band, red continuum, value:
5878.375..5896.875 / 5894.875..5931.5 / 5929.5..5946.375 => -1.6 A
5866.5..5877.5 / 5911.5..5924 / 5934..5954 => 0.6 A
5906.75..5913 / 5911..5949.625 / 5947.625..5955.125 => 0.5 A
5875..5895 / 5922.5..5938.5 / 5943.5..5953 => -0.4 A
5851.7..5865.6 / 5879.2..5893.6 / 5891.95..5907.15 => 1.6 A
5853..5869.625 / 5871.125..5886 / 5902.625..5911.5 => -0.3 A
